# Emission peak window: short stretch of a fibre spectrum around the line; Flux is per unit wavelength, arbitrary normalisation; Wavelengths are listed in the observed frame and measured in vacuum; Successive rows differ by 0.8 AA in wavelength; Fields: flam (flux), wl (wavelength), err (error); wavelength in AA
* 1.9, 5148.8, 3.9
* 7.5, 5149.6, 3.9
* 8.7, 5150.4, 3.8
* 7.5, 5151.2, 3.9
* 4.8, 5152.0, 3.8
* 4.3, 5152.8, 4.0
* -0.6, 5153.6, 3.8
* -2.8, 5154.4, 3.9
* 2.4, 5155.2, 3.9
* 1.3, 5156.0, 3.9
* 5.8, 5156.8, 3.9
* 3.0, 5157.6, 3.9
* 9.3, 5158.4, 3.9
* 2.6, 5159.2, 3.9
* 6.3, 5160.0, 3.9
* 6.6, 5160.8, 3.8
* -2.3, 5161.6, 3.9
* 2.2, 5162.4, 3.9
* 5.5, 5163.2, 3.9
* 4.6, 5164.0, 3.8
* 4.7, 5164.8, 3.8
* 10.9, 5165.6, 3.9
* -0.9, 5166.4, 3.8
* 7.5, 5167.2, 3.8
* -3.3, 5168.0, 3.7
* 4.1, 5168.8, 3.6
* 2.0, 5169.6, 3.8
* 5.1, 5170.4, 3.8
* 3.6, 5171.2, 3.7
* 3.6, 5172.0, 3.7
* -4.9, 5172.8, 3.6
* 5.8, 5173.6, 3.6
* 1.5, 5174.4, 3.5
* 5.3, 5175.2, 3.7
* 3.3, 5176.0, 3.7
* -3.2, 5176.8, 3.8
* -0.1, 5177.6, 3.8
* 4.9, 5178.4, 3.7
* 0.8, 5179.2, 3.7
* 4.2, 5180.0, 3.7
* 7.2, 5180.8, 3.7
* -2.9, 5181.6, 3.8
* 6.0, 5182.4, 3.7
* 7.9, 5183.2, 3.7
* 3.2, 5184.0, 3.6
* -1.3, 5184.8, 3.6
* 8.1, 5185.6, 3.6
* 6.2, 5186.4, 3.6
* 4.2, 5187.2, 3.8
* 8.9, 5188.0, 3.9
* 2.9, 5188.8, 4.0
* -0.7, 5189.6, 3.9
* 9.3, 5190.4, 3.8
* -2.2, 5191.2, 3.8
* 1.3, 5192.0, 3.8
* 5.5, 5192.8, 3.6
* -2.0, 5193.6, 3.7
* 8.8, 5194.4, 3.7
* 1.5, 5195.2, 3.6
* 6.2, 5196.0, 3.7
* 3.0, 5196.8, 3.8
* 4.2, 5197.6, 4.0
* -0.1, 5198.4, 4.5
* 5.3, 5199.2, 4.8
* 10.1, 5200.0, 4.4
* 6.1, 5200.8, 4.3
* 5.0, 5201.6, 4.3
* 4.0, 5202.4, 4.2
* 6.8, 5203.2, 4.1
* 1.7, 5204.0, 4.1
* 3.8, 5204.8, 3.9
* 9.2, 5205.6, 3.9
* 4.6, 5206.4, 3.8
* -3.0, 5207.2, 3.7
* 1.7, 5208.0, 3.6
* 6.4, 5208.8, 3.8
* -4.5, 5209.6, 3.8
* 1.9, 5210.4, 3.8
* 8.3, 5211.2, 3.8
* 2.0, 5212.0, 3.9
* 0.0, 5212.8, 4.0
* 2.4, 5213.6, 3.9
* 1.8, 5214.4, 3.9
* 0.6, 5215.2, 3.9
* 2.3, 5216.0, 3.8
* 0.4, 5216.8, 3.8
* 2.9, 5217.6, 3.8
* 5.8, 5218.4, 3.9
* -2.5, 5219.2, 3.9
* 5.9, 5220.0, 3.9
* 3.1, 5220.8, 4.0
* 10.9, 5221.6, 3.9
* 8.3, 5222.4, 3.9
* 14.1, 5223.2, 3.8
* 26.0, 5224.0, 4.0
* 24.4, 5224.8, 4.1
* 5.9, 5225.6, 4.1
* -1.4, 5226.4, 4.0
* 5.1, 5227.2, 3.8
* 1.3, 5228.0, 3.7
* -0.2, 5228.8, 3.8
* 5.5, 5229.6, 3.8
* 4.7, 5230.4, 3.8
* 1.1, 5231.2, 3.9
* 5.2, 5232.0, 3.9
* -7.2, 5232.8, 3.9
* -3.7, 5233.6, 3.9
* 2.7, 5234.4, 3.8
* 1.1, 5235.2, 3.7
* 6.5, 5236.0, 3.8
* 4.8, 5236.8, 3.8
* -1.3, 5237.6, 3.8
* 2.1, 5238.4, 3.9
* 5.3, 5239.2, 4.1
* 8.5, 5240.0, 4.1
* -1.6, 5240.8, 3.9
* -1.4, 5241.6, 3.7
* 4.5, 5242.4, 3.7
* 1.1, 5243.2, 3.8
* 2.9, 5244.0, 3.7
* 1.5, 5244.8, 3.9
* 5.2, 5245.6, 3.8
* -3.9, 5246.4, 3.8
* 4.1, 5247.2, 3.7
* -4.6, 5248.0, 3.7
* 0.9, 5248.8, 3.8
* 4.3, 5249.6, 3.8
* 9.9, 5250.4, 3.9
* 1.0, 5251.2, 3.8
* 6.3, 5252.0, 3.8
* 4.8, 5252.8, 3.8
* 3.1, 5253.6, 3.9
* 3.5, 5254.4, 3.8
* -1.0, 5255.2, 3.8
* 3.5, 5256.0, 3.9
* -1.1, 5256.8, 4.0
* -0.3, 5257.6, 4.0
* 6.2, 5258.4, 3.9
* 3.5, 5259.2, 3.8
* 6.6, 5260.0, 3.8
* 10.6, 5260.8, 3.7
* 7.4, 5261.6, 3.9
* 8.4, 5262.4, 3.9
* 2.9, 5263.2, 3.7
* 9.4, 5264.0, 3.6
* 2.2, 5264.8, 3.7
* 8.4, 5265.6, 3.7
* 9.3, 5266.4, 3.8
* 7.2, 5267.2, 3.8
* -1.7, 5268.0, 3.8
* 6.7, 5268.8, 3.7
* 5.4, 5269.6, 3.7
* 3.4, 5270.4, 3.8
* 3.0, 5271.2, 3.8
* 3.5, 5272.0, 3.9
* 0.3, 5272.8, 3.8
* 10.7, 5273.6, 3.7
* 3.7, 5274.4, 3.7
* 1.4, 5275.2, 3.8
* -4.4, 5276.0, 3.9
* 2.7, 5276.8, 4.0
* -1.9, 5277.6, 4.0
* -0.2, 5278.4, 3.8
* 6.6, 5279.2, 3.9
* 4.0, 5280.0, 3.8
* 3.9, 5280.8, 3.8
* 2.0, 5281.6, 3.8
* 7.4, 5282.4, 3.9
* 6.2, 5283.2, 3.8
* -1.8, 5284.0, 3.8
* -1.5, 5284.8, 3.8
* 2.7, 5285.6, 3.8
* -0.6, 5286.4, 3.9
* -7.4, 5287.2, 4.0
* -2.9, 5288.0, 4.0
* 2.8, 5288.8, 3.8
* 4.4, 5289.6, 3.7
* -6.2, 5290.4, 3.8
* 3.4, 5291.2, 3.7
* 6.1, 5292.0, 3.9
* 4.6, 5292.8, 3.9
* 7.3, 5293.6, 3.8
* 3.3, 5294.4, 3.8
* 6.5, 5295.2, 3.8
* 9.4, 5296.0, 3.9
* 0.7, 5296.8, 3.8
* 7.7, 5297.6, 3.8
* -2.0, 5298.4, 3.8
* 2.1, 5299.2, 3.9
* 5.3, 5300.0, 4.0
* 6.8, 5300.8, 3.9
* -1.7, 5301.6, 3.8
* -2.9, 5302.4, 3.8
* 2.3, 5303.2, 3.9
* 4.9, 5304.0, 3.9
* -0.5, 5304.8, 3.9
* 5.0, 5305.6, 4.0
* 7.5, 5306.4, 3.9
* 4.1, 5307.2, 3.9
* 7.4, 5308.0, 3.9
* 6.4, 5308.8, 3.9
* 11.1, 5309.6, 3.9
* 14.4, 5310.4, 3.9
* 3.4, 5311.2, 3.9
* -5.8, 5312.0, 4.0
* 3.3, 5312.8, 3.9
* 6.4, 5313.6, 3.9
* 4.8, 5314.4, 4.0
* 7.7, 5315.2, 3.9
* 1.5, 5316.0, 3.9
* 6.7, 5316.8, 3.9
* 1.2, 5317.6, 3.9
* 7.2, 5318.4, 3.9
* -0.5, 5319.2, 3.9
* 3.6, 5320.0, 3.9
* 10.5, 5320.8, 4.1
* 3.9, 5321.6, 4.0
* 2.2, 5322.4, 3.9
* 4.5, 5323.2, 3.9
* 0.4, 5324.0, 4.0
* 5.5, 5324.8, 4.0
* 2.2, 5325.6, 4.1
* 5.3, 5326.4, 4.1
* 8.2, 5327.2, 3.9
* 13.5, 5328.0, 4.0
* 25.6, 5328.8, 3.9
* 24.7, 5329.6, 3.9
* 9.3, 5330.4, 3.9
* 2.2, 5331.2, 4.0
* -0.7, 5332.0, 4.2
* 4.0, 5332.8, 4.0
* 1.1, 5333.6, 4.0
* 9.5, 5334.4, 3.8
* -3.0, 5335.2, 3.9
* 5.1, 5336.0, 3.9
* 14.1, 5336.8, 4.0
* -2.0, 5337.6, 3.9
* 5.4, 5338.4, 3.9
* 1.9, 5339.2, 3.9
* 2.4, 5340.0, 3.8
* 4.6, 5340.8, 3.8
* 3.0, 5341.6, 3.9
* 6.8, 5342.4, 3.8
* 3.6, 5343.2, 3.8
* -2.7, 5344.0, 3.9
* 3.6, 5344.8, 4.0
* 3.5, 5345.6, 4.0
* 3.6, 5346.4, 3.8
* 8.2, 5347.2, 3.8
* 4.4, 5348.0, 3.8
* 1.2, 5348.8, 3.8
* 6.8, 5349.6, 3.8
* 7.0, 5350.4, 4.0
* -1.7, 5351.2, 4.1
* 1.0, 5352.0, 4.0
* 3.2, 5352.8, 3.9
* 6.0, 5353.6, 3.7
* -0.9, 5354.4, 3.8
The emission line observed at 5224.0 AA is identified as H-beta 4861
